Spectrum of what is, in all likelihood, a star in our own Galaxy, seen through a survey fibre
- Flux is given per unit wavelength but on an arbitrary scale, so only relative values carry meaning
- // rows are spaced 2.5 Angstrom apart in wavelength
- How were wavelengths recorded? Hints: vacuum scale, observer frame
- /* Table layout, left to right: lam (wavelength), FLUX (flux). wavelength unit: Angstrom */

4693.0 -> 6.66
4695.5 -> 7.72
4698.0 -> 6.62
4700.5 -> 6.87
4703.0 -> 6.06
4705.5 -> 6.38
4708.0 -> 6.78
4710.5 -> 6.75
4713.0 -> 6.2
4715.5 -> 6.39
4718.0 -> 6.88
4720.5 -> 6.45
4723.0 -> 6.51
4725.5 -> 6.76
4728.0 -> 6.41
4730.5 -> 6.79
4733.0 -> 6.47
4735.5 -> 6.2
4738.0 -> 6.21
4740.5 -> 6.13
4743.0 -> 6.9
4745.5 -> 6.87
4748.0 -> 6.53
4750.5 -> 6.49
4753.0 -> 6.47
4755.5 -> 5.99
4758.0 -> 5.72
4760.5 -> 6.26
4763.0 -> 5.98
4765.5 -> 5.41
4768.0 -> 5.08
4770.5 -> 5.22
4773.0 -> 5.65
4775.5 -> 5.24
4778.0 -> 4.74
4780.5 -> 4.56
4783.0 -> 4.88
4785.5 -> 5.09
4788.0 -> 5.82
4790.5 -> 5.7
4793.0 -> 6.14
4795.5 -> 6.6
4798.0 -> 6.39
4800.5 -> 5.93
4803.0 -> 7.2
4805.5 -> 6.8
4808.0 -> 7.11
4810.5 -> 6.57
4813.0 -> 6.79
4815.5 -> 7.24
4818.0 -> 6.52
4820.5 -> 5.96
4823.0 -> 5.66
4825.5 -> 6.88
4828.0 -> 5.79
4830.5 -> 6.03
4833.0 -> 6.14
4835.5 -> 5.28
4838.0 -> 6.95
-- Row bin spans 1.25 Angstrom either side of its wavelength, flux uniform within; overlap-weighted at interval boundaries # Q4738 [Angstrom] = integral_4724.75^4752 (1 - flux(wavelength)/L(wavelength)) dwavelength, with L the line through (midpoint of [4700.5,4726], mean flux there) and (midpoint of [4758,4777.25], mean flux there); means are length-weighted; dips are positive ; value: -2.03 Angstrom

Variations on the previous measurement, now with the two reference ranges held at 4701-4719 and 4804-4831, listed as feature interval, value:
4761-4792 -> 5.7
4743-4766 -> 0.9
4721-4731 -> -0.1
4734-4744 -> 0.2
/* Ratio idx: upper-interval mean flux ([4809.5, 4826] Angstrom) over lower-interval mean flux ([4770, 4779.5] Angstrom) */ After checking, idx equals 1.3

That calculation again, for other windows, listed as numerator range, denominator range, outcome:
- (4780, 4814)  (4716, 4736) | 0.94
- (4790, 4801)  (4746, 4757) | 0.97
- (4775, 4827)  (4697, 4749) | 0.93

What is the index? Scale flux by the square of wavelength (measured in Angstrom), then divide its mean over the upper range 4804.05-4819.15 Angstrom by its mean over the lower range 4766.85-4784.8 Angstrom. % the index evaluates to 1.4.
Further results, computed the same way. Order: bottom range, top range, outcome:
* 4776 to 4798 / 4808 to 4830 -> 1.19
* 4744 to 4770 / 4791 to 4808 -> 1.09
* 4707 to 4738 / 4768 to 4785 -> 0.79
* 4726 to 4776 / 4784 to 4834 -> 1.06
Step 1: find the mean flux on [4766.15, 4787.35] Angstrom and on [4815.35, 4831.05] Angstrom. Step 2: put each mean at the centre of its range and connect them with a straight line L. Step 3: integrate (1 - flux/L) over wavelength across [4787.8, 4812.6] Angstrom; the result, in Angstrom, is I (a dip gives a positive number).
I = -3.45 Angstrom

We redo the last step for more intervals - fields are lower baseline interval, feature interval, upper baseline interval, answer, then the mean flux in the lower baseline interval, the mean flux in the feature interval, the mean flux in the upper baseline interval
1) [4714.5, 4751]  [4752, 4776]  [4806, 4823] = 3.14 Angstrom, 6.53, 5.71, 6.63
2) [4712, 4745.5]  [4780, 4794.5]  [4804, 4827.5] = 2.51 Angstrom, 6.5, 5.43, 6.59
